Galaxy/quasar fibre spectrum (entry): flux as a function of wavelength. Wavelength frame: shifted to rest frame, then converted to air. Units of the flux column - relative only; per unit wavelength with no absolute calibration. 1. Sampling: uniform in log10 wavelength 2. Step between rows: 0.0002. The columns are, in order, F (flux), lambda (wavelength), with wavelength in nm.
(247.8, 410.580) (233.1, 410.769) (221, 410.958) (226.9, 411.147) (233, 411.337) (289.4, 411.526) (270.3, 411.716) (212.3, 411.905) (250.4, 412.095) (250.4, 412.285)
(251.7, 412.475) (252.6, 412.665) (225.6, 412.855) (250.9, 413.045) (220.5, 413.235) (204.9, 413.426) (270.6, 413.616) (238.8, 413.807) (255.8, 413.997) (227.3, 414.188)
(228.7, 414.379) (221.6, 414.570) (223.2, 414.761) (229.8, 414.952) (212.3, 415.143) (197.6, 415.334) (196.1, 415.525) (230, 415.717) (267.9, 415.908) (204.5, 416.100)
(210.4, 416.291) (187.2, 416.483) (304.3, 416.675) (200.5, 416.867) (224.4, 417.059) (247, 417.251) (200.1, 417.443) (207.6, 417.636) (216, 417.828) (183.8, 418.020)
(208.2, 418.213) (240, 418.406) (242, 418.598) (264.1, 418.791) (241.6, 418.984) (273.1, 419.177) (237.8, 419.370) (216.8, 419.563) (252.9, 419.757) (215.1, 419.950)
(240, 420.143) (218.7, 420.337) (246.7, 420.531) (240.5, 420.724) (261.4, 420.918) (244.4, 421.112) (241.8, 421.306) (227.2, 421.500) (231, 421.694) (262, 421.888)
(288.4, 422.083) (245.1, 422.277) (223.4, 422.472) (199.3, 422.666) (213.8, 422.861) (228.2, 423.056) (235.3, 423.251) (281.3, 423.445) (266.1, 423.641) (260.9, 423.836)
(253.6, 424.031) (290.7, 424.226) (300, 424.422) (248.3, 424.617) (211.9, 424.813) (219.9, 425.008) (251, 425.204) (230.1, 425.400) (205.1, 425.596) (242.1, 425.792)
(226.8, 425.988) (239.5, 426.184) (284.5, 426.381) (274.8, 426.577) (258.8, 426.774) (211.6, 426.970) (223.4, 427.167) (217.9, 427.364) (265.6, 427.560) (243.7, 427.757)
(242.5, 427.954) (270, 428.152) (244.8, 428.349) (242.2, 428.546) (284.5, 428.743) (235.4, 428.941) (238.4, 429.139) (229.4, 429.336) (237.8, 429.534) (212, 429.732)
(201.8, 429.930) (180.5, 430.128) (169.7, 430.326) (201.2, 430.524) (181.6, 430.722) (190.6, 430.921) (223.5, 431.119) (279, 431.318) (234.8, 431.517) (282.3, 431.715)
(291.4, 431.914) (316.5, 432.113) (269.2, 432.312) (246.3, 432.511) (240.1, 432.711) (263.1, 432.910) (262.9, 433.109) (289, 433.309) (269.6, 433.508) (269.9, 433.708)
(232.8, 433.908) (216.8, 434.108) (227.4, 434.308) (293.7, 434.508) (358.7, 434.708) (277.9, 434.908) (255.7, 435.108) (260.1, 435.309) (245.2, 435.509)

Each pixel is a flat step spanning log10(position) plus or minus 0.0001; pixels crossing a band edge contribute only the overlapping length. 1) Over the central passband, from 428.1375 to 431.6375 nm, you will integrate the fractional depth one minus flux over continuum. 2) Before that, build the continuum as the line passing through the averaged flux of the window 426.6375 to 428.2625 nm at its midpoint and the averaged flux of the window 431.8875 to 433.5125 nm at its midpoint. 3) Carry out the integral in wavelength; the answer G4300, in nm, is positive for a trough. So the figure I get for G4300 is 0.42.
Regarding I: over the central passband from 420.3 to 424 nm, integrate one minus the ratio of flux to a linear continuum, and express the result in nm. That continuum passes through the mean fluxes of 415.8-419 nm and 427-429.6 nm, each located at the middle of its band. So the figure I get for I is -0.16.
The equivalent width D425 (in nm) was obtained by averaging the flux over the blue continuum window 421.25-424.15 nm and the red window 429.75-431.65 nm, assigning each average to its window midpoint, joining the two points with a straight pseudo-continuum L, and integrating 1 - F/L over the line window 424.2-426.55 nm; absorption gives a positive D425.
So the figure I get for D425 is -0.13 nm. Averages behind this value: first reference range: 244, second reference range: 209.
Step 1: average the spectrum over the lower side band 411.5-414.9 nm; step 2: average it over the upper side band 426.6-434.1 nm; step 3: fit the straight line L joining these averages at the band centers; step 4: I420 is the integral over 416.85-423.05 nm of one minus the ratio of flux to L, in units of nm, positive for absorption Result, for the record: 0.20 nm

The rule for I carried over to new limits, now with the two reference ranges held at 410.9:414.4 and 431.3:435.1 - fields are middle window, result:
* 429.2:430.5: 0.288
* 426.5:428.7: 0.133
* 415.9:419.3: 0.275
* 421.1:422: 0.042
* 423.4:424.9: -0.041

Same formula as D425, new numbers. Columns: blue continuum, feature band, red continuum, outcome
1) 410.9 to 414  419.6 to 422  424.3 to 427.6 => 0.02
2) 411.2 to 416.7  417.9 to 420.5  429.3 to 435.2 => 0.05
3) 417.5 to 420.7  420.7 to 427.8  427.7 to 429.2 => -0.08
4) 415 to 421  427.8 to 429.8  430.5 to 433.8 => 0.04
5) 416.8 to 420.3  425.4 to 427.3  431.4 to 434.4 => 0.05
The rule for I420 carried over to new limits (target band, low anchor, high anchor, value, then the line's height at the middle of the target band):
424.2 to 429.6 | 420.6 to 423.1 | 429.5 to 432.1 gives -0.32 nm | 231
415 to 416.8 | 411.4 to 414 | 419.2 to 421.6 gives 0.14 nm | 242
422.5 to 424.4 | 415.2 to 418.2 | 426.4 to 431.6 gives -0.20 nm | 225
